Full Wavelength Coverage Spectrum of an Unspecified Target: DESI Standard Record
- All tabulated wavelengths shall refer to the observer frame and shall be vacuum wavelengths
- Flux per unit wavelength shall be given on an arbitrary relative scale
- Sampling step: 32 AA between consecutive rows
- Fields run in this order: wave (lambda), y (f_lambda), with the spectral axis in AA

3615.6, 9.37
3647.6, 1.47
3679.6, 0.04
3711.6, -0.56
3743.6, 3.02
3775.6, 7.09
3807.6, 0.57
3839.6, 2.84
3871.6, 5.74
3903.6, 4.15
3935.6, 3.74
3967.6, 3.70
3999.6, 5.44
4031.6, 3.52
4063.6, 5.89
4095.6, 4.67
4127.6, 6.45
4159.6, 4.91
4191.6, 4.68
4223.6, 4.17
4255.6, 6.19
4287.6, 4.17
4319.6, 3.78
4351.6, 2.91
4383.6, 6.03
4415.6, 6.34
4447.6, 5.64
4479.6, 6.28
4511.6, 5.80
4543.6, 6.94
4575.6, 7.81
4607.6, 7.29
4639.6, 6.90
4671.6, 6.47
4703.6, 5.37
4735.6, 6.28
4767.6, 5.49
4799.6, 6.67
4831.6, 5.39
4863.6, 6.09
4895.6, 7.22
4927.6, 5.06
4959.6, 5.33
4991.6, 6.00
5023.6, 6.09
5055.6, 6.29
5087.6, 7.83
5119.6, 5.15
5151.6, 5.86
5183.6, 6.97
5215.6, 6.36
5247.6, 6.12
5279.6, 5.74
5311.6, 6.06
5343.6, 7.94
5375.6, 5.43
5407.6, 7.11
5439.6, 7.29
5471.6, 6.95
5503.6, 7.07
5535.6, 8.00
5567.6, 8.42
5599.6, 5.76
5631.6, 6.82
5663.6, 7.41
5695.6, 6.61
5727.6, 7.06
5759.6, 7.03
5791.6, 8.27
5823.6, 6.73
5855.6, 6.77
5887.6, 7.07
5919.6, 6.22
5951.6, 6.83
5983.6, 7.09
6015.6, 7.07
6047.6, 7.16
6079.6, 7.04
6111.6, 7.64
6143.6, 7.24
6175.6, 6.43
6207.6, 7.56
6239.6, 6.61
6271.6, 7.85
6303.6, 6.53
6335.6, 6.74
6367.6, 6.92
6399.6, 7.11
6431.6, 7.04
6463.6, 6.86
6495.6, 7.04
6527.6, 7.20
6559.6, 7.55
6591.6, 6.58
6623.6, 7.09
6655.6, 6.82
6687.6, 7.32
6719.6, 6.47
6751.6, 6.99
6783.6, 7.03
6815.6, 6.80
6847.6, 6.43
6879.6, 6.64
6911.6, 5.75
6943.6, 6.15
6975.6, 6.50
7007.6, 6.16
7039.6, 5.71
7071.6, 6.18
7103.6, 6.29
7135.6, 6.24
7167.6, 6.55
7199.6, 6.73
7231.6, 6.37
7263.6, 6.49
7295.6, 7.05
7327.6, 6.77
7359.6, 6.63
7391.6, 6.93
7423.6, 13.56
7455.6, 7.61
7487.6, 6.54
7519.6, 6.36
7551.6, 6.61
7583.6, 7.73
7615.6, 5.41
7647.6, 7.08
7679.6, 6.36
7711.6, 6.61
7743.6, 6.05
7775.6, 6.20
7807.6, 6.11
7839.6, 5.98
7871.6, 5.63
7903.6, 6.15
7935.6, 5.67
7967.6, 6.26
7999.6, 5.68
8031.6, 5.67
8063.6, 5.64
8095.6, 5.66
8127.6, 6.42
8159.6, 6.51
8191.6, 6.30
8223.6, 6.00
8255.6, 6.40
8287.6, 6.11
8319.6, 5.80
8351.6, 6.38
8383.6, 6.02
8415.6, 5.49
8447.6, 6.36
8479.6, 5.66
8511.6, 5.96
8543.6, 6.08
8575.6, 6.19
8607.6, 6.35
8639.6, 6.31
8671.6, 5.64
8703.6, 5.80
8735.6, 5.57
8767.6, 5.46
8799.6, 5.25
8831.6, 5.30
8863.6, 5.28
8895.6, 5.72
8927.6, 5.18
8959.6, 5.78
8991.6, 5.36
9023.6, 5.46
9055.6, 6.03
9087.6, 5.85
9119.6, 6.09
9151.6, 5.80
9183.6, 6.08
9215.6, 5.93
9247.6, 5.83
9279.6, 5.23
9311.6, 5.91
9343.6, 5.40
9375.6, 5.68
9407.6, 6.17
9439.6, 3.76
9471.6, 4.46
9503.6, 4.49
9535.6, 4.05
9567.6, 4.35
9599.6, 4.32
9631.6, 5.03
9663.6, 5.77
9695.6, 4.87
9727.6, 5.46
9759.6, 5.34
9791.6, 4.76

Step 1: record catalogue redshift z 0.13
